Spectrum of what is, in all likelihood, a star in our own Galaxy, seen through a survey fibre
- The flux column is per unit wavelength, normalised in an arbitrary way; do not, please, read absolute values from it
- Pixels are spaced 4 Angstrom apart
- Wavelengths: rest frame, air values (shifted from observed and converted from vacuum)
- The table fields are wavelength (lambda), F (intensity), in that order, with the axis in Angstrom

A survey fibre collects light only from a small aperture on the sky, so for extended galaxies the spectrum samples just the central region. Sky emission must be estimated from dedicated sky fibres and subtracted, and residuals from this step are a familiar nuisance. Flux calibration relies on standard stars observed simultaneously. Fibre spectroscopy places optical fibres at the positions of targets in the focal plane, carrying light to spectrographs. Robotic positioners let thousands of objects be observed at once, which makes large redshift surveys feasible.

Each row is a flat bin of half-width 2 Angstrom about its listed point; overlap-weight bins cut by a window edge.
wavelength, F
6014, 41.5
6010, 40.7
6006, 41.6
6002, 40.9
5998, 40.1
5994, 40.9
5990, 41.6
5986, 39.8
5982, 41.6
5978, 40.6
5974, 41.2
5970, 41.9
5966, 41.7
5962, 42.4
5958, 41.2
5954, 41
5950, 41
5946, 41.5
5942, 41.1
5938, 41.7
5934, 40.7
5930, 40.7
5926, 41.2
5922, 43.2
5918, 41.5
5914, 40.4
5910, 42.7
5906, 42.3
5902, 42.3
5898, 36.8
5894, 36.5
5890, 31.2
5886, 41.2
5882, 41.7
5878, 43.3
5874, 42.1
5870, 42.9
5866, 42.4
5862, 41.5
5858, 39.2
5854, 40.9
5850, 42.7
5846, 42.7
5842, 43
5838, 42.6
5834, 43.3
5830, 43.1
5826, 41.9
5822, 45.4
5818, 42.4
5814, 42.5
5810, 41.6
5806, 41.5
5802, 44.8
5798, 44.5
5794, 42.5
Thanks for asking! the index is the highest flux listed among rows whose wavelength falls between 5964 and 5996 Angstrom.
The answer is 41.9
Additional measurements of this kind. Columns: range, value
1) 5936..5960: 41.7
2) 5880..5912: 42.7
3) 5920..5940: 43.2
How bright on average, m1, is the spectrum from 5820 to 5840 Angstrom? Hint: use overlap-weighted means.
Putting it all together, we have 43.3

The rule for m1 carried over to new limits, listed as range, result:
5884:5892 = 36.2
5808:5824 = 43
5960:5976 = 41.8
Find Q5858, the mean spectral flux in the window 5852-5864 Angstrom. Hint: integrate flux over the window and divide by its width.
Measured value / 40.5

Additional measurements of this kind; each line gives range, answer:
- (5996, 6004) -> 40.5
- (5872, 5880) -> 42.7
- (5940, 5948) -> 41.3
